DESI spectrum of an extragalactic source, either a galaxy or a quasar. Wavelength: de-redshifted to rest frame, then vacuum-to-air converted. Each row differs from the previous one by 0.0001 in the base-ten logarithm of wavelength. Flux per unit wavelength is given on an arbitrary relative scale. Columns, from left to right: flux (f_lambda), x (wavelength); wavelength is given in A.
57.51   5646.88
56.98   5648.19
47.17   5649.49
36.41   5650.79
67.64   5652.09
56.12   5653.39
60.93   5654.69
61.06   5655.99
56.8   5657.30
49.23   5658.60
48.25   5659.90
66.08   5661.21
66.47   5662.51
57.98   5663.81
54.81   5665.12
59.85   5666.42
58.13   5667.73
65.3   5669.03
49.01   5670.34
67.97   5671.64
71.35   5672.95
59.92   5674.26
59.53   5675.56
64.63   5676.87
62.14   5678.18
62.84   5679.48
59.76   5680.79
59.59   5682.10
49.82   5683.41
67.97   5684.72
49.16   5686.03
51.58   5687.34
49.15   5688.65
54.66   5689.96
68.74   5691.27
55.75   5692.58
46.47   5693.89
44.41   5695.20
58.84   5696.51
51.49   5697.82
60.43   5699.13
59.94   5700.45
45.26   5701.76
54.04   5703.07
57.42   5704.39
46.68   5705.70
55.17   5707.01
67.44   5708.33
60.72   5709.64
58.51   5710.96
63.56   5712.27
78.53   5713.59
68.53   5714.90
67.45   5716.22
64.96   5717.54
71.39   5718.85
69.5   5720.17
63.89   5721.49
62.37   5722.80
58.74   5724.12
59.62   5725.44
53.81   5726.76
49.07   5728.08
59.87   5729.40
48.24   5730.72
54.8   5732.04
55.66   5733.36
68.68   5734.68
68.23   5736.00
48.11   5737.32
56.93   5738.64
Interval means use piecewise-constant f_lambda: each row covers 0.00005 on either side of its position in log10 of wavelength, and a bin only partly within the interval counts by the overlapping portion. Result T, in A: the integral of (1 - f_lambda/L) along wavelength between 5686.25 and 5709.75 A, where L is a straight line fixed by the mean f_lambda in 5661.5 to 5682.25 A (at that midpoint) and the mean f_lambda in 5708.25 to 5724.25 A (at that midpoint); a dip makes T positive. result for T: 3.5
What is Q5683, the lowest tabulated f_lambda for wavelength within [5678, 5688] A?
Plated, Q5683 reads 49.16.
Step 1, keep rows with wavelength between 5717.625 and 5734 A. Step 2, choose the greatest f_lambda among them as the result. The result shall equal 71.39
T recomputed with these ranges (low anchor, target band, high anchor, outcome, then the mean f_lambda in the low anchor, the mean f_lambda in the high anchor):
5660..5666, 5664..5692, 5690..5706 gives -0.8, 60.1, 54.3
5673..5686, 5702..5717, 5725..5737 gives -0.7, 60.6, 57.2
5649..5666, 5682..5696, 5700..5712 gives 0.5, 56.2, 56.3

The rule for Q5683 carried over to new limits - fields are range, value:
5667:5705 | 44.41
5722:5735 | 48.24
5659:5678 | 48.25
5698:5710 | 45.26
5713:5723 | 62.37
